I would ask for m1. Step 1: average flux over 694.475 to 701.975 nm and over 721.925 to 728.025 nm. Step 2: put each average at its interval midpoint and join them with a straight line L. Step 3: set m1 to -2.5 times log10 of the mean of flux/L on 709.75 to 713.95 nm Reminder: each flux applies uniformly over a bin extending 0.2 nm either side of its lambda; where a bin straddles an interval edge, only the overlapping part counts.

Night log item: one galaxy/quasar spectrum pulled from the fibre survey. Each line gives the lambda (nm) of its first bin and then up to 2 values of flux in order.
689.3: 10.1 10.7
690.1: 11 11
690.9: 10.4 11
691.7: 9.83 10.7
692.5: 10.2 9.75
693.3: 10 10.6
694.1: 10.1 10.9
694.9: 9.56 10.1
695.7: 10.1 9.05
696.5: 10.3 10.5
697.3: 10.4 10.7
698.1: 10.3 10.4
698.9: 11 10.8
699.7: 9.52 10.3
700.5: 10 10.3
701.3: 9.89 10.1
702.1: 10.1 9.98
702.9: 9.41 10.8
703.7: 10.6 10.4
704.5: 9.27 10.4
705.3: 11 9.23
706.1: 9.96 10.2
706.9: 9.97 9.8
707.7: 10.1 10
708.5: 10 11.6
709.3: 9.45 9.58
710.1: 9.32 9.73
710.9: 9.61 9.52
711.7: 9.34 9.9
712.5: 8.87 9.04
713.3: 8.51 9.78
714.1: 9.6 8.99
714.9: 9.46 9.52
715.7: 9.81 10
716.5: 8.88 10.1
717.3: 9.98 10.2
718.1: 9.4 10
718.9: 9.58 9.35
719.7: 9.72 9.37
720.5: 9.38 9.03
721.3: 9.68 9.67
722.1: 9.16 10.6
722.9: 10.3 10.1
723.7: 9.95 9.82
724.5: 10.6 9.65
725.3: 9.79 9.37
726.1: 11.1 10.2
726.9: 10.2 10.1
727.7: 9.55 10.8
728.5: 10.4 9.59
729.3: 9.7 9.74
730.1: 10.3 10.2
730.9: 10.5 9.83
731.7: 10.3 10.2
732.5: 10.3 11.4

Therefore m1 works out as 0.08 mag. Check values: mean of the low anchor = 10.2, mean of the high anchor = 10.1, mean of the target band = 9.37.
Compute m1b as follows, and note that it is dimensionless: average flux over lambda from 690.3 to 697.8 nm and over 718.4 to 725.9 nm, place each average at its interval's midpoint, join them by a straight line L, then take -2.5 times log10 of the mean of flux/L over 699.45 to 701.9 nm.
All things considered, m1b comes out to 0.01 mag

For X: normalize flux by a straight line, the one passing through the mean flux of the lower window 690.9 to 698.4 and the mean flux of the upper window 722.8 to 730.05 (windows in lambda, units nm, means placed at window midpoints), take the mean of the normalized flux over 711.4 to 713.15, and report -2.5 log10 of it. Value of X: 0.096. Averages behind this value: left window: 10.2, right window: 10.1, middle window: 9.28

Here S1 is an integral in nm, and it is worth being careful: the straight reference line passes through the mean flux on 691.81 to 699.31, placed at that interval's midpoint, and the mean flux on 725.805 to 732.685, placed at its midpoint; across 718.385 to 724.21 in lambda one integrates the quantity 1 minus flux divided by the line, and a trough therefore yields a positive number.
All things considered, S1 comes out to 0.28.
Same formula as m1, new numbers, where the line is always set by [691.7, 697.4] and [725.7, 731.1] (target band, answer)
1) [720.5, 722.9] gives 0.054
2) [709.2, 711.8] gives 0.070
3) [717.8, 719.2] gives 0.052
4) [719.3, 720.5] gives 0.074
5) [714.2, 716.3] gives 0.065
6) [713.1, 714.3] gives 0.095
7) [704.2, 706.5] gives 0.015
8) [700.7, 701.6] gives 0.006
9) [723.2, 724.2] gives 0.021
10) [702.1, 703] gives 0.036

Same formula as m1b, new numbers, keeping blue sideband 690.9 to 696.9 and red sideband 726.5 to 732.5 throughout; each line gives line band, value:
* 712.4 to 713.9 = 0.122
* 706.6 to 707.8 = 0.020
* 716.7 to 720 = 0.038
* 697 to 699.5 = -0.045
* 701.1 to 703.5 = 0.012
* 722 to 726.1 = 0.012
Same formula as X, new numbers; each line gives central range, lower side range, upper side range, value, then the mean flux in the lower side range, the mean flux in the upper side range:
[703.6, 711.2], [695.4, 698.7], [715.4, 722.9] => 0.00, 10.2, 9.68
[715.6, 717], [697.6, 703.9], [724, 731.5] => 0.05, 10.3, 10.1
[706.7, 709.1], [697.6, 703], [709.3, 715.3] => -0.06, 10.2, 9.38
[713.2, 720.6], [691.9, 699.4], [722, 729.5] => 0.06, 10.3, 10.1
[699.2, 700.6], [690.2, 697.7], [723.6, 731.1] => 0.01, 10.3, 10.1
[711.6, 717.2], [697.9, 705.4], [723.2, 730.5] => 0.08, 10.2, 10.1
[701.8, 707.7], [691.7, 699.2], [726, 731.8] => 0.02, 10.3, 10.1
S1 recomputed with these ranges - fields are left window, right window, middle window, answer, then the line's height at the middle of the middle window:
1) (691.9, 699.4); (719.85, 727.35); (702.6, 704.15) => -0.015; 10.2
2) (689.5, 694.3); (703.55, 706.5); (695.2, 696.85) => 0.065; 10.3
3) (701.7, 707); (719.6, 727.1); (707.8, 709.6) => -0.029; 10.1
